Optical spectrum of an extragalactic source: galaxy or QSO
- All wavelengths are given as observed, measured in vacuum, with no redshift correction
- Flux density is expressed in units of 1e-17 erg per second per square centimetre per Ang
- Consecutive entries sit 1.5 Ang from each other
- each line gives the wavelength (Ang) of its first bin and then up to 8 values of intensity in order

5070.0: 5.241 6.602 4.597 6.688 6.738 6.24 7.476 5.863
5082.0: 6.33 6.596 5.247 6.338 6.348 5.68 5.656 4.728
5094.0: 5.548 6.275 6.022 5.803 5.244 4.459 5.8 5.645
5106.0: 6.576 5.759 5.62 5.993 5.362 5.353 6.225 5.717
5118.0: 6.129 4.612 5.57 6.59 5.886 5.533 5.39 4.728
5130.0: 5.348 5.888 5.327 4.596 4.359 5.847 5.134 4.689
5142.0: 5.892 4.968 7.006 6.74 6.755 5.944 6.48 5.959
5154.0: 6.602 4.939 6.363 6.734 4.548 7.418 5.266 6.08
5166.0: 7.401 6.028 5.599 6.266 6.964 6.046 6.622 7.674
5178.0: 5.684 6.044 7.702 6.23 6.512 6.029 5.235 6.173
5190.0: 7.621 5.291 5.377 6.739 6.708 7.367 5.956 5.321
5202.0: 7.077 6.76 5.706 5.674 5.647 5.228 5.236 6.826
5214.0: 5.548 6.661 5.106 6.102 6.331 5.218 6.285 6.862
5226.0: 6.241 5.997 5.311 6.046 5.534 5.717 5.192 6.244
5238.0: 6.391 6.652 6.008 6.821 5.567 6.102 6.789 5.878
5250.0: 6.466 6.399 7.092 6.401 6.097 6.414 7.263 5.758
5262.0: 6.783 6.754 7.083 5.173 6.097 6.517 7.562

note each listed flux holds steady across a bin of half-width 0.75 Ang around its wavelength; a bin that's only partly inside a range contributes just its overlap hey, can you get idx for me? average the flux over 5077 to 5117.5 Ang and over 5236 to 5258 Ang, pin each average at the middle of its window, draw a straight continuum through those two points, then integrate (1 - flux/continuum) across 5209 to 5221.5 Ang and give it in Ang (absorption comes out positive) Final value 0.8 Ang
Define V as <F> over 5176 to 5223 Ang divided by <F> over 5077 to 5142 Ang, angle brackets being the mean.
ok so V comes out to 1.1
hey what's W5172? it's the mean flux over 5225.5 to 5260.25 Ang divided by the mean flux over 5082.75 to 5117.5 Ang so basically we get 1.08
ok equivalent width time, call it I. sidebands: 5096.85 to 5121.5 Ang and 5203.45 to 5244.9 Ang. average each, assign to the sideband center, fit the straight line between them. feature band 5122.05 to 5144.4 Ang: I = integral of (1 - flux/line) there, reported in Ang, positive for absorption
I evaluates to 1.4 Ang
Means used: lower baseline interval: 5.63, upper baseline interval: 5.95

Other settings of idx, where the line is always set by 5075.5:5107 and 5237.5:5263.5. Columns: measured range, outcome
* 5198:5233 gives 2.0 Ang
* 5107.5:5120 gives 0.7 Ang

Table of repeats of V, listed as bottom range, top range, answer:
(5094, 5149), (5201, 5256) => 1.08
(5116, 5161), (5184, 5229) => 1.07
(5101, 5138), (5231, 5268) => 1.13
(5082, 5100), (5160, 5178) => 1.09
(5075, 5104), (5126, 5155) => 0.96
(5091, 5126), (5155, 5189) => 1.10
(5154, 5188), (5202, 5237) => 0.95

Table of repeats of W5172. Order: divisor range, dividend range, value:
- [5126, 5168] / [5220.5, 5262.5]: 1.07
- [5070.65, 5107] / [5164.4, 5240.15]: 1.04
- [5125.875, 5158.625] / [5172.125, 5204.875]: 1.12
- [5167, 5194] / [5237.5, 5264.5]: 1.02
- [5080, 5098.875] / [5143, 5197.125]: 1.07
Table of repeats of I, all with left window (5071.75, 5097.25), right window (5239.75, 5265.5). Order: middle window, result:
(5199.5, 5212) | 0.9 Ang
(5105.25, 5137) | 3.0 Ang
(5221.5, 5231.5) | 0.5 Ang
